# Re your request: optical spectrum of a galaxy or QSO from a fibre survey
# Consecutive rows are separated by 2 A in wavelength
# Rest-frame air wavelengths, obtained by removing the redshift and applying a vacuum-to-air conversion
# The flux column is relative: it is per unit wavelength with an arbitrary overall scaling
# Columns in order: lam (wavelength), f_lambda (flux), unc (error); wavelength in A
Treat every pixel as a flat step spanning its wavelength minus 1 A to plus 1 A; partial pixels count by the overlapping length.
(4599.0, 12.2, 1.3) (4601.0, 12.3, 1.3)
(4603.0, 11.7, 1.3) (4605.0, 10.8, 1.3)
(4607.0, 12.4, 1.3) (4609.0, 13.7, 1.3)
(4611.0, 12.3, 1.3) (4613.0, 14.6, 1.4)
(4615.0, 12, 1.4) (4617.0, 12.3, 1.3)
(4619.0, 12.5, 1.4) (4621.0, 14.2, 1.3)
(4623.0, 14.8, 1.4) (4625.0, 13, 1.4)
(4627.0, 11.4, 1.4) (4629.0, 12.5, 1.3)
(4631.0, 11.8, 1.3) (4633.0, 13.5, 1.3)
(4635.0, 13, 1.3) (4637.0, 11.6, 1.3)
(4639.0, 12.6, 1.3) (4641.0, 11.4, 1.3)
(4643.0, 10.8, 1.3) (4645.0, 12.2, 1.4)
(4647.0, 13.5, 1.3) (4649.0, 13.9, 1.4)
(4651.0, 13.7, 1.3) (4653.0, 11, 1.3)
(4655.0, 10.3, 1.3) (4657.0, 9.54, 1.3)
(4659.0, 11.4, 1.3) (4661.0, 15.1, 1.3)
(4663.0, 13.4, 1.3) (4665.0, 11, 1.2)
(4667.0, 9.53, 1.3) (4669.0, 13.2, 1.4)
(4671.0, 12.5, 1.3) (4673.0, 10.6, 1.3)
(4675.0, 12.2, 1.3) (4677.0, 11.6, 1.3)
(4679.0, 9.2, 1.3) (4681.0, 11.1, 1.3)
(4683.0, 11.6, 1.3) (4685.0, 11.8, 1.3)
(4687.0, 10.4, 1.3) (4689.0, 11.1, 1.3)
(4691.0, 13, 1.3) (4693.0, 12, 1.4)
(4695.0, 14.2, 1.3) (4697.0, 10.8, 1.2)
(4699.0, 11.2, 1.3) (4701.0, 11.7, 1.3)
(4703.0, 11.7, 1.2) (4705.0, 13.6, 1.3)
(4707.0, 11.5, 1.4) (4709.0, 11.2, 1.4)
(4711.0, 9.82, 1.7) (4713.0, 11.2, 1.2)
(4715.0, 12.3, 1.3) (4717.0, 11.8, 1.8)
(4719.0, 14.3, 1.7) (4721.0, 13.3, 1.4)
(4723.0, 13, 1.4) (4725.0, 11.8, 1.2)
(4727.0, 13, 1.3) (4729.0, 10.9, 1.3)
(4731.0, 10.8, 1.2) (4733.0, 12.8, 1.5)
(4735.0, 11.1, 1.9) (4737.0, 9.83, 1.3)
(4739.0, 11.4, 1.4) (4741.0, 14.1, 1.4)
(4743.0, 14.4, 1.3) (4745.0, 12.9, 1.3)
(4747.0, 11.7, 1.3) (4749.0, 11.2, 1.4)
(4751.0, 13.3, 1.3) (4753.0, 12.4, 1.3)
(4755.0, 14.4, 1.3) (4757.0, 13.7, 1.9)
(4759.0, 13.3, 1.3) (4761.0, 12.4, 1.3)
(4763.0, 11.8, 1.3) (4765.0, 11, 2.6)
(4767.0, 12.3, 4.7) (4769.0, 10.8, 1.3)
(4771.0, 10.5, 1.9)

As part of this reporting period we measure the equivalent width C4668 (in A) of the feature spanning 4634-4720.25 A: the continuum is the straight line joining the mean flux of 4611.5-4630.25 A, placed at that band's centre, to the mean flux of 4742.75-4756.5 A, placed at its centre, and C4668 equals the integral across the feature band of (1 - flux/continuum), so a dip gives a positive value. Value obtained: 7.18 A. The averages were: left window 13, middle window 11.9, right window 12.8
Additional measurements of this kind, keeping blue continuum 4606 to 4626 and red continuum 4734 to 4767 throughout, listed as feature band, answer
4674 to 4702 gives 2.66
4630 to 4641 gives 0.56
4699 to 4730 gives 1.43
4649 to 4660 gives 1.30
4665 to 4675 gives 1.08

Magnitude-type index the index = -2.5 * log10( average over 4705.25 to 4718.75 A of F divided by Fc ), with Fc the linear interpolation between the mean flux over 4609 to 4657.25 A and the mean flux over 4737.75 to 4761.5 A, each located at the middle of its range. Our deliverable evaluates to 0.11 mag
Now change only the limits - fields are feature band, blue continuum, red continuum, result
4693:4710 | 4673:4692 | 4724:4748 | -0.039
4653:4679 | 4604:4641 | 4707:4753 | 0.079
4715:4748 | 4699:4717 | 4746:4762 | -0.010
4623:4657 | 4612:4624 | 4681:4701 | 0.056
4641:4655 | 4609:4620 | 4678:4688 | -0.039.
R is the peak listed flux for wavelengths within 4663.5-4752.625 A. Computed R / 14.4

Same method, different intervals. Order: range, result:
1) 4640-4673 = 15.1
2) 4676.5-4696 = 14.2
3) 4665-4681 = 13.2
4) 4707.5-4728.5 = 14.3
